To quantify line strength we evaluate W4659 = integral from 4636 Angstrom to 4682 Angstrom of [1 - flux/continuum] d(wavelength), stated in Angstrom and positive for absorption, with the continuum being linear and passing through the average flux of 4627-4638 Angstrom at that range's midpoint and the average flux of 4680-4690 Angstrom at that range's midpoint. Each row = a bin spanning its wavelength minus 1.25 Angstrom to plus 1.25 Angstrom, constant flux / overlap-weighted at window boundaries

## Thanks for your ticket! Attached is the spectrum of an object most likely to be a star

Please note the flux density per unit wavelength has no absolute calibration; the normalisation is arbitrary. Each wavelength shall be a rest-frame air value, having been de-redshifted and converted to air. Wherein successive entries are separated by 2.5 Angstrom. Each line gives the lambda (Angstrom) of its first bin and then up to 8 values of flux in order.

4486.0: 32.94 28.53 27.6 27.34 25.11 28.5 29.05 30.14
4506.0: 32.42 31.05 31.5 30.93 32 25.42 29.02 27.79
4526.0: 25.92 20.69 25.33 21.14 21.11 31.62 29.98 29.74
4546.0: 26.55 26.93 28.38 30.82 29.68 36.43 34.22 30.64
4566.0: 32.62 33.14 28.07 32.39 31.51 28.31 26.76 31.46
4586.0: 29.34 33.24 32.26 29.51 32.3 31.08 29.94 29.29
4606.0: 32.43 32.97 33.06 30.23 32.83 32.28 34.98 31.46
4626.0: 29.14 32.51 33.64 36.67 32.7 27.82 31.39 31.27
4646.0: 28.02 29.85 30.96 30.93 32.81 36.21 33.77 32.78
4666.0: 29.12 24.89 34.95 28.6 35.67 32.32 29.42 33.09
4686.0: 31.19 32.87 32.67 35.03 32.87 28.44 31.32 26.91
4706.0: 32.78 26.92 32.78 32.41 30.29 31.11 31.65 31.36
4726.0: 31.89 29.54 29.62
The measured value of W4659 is 1.9 Angstrom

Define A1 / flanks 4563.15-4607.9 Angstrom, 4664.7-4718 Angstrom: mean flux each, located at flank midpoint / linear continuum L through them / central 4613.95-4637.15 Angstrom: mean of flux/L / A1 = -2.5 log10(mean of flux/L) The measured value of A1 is -0.06 mag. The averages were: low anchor 30.8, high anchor 31.2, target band 32.8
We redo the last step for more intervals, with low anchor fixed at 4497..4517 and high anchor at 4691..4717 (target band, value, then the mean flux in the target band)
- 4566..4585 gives 0.01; 30.4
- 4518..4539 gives 0.22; 25.1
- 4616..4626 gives -0.05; 32.4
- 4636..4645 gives 0.02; 30.5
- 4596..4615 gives -0.02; 31.4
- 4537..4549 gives 0.06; 28.9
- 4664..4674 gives 0.05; 29.7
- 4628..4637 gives -0.10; 34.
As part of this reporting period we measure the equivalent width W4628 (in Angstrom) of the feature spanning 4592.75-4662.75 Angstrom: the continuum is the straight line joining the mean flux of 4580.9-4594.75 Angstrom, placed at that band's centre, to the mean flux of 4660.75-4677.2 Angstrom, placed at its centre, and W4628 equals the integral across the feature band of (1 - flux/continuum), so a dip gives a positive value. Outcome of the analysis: -1.87 Angstrom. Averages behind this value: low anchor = 30.7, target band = 31.8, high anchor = 31.2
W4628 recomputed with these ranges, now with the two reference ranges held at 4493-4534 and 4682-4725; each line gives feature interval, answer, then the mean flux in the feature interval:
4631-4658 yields -1.0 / 31.5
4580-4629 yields -2.9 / 31.4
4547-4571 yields -2.0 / 31.2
